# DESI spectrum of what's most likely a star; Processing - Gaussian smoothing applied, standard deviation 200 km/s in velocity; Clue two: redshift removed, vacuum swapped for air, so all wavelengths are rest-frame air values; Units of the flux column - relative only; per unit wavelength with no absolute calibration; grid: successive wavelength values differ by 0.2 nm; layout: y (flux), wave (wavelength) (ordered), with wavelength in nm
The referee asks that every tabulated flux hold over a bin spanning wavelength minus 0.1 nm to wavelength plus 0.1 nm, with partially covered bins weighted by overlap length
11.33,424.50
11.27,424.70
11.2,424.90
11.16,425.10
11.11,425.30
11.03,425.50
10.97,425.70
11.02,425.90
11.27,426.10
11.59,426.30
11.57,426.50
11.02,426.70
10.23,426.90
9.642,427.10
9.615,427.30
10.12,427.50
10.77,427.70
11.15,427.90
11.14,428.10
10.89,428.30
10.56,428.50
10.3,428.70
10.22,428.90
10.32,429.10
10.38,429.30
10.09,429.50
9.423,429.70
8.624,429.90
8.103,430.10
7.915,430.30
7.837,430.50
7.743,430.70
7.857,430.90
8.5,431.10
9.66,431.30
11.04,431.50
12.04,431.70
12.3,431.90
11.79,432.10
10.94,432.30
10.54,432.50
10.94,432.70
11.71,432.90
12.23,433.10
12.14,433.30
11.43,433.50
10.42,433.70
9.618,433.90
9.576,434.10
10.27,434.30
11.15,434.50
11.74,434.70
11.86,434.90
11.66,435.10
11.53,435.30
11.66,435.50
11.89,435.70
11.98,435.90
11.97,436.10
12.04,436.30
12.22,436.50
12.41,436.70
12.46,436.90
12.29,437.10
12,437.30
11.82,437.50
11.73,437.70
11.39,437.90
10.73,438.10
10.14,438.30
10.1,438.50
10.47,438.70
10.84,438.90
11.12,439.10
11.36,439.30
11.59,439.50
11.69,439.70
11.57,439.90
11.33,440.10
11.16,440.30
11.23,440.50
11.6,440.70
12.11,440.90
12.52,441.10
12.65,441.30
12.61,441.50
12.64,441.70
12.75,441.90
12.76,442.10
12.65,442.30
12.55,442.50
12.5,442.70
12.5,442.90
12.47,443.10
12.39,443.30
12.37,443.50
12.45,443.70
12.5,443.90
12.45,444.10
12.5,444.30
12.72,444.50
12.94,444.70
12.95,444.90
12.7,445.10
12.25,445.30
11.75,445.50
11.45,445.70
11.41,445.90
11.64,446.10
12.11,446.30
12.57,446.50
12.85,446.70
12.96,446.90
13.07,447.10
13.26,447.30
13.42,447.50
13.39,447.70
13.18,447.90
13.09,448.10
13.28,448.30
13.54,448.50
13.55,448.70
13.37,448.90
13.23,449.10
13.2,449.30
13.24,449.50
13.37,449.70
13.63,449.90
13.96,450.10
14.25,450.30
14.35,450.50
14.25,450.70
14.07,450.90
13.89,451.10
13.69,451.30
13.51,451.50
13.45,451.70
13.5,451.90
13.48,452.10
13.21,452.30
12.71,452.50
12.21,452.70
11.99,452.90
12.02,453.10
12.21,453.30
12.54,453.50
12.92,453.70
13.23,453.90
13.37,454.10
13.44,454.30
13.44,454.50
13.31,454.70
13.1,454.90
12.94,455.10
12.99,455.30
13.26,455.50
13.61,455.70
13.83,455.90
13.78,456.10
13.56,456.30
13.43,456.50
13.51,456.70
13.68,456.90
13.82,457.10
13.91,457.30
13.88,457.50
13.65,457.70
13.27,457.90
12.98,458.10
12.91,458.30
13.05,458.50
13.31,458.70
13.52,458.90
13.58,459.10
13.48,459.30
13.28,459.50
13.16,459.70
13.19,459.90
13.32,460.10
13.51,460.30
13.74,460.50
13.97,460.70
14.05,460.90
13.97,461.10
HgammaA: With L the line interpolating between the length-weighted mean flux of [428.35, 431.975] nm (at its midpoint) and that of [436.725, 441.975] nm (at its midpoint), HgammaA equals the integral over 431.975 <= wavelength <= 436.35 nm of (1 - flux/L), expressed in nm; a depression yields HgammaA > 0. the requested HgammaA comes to -0.35 nm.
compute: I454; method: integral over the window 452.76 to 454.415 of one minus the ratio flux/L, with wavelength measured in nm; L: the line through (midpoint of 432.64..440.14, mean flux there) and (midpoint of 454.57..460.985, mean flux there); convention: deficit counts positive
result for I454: 0.04 nm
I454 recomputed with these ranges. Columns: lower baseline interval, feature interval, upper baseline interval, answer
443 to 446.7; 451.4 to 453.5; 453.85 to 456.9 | 0.05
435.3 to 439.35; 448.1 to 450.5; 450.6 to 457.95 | -0.14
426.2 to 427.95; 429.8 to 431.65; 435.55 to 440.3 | 0.38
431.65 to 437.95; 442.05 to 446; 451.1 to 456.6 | -0.03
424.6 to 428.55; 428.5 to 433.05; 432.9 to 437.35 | 0.51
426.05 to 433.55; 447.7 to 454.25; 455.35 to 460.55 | -0.32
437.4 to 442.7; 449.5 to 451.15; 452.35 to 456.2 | -0.17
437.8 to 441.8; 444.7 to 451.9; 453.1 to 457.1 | -0.40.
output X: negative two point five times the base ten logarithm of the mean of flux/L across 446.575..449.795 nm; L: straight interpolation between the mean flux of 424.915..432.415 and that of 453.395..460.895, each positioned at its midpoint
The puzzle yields -0.07 mag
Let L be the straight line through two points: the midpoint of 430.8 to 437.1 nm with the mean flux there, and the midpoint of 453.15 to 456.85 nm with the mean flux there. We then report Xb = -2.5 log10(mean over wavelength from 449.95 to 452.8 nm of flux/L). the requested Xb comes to -0.06 mag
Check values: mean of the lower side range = 11.2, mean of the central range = 13.6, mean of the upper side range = 13.2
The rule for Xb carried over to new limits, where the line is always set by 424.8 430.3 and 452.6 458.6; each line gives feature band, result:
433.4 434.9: 0.04 mag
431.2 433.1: -0.04 mag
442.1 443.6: -0.05 mag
